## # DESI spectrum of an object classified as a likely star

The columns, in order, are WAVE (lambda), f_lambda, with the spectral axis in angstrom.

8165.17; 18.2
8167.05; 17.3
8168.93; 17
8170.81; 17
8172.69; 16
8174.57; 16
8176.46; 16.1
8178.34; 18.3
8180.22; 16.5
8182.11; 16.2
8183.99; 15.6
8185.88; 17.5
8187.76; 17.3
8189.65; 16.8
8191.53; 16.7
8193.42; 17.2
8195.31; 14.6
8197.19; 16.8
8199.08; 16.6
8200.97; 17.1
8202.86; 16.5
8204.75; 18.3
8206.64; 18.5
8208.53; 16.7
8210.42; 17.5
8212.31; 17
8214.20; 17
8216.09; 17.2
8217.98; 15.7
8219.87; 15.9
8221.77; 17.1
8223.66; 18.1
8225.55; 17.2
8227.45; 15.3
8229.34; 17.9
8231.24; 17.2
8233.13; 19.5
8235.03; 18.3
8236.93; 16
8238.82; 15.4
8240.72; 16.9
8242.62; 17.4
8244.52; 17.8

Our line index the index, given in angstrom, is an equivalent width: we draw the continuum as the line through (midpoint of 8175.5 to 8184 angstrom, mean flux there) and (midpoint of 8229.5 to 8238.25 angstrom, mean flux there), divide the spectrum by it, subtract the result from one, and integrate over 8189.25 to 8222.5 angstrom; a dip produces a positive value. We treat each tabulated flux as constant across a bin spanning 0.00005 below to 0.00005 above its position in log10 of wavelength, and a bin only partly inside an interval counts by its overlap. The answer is 0.55 angstrom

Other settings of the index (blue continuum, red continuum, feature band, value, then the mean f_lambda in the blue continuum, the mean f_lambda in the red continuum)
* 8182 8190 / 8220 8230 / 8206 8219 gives -0.11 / 16.7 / 17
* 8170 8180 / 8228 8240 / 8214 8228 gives 0.37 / 16.7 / 17.3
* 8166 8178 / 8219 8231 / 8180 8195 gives 0.09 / 16.7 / 16.9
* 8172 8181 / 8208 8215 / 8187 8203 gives 0.22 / 16.6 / 17.1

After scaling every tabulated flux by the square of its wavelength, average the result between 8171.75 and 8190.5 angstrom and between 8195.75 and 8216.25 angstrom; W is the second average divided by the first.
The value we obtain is 1.0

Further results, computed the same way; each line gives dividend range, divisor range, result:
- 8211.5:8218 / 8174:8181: 1.02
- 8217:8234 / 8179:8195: 1.04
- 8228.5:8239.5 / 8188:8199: 1.07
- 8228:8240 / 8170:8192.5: 1.05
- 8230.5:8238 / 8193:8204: 1.09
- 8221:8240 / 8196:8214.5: 1.01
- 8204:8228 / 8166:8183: 1.03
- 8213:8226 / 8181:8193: 1.02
